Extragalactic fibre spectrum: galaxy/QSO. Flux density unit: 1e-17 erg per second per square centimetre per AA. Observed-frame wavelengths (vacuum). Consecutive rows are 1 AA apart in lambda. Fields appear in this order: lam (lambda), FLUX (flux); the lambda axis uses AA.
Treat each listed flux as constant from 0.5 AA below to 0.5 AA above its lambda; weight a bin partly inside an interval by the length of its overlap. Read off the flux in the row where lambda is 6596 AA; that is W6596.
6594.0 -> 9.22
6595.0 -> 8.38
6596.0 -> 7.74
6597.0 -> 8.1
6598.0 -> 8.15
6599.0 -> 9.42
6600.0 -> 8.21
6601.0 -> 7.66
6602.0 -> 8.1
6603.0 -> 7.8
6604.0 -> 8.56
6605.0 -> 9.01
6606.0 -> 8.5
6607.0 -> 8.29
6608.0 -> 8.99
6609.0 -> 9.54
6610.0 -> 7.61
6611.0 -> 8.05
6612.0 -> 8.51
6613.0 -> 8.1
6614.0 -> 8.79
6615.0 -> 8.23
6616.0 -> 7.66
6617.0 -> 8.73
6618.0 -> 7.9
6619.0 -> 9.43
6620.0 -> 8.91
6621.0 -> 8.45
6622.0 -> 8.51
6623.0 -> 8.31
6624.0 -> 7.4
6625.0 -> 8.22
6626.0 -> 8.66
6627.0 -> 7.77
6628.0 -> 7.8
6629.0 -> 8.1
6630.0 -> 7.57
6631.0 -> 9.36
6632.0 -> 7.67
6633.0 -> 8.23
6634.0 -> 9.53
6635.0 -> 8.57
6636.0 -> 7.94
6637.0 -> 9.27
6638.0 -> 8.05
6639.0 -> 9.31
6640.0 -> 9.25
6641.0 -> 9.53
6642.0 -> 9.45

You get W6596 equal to 7.74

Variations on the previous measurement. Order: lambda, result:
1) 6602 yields 8.1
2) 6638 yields 8.05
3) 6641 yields 9.53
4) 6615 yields 8.23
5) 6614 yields 8.79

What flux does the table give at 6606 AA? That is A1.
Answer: 8.5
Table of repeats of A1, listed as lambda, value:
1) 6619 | 9.43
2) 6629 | 8.1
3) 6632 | 7.67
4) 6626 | 8.66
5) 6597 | 8.1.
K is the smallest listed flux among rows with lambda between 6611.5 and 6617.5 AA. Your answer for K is 7.66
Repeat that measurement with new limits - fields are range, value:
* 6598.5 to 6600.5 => 8.21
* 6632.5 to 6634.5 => 8.23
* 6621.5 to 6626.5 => 7.4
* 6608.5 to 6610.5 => 7.61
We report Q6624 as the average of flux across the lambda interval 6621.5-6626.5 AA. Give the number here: 8.22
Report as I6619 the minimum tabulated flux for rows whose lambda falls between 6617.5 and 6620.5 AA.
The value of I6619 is 7.9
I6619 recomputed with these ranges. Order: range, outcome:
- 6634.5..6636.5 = 7.94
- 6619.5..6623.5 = 8.31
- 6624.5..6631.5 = 7.57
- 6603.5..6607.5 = 8.29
